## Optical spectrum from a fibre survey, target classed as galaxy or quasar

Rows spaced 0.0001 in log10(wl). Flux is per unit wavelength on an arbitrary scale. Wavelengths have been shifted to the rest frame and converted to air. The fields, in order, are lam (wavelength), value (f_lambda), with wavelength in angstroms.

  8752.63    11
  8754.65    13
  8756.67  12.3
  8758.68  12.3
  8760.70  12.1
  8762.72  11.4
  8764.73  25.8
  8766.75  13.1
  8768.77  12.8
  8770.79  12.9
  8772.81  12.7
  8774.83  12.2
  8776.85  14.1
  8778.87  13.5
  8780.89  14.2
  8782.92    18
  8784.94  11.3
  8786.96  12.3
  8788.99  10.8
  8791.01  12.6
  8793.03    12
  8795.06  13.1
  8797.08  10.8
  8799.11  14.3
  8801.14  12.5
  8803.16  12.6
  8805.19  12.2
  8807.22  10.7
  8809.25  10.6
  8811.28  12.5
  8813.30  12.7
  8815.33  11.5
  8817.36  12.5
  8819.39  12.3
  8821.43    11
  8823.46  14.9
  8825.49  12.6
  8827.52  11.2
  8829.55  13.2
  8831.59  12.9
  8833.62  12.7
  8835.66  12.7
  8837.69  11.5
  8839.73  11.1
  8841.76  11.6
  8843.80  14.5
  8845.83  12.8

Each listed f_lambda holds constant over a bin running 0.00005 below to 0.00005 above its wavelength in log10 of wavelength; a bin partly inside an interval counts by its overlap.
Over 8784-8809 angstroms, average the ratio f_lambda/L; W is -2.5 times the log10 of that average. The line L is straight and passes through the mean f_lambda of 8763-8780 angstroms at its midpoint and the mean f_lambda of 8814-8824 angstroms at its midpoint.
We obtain 0.11 mag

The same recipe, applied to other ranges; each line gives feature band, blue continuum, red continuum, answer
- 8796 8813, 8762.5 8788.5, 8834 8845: 0.11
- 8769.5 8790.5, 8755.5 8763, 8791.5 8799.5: -0.08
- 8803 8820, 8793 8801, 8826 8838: 0.05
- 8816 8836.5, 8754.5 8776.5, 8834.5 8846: 0.00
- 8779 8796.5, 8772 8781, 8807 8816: -0.02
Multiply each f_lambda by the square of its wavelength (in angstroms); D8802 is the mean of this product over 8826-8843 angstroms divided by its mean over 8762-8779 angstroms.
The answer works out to 0.9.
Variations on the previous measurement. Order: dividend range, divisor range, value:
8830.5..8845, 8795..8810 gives 1.04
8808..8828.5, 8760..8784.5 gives 0.86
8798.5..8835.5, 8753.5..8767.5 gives 0.88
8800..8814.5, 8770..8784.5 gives 0.87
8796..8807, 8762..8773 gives 0.83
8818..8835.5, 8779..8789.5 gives 0.95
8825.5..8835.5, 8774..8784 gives 0.88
